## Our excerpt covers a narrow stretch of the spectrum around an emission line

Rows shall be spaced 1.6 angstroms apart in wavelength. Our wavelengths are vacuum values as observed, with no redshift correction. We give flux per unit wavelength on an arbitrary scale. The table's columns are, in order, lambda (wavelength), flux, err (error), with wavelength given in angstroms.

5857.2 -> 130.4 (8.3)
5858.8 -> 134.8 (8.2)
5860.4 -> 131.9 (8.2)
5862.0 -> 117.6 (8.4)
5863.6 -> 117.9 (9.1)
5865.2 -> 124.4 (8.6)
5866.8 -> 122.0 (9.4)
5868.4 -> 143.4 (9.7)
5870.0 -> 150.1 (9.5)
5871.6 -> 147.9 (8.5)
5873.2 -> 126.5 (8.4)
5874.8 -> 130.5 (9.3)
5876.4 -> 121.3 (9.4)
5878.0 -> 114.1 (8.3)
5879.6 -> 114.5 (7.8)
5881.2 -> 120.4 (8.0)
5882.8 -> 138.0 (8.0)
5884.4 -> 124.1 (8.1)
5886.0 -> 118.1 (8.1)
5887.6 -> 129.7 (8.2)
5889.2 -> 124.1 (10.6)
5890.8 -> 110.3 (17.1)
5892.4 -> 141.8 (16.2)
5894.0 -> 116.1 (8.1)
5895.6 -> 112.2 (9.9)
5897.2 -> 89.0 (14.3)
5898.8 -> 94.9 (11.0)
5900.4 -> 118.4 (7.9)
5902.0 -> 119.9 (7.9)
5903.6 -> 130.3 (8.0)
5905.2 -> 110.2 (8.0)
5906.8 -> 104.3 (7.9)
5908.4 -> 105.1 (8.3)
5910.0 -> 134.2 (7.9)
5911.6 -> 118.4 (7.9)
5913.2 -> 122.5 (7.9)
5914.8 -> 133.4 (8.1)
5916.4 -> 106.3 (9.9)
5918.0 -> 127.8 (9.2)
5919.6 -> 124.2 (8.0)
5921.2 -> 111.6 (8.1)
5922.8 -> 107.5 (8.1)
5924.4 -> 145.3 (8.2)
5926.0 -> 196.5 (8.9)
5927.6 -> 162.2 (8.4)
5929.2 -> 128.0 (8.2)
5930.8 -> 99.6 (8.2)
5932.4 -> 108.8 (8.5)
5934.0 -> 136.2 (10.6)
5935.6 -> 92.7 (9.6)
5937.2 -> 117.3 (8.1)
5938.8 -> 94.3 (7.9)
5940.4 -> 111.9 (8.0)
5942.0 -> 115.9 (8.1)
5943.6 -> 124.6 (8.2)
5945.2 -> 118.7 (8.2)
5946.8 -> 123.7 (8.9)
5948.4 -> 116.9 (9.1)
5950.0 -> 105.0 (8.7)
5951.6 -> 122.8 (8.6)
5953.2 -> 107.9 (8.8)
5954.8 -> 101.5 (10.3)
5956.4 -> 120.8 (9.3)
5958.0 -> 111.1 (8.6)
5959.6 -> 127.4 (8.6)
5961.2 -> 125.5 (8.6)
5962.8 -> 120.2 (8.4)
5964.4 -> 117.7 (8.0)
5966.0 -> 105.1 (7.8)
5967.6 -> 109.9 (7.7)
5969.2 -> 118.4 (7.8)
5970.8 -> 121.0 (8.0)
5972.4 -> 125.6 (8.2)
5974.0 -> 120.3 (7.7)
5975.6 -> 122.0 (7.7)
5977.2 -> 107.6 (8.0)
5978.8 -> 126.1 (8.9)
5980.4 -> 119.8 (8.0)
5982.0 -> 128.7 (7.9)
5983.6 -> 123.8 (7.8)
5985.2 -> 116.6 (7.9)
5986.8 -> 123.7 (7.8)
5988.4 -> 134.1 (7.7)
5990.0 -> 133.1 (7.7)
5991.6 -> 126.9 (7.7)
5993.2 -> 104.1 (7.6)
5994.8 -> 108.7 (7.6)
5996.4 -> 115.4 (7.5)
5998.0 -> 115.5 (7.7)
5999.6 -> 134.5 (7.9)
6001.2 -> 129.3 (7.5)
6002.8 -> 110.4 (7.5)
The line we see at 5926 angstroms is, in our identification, [O III] 5007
